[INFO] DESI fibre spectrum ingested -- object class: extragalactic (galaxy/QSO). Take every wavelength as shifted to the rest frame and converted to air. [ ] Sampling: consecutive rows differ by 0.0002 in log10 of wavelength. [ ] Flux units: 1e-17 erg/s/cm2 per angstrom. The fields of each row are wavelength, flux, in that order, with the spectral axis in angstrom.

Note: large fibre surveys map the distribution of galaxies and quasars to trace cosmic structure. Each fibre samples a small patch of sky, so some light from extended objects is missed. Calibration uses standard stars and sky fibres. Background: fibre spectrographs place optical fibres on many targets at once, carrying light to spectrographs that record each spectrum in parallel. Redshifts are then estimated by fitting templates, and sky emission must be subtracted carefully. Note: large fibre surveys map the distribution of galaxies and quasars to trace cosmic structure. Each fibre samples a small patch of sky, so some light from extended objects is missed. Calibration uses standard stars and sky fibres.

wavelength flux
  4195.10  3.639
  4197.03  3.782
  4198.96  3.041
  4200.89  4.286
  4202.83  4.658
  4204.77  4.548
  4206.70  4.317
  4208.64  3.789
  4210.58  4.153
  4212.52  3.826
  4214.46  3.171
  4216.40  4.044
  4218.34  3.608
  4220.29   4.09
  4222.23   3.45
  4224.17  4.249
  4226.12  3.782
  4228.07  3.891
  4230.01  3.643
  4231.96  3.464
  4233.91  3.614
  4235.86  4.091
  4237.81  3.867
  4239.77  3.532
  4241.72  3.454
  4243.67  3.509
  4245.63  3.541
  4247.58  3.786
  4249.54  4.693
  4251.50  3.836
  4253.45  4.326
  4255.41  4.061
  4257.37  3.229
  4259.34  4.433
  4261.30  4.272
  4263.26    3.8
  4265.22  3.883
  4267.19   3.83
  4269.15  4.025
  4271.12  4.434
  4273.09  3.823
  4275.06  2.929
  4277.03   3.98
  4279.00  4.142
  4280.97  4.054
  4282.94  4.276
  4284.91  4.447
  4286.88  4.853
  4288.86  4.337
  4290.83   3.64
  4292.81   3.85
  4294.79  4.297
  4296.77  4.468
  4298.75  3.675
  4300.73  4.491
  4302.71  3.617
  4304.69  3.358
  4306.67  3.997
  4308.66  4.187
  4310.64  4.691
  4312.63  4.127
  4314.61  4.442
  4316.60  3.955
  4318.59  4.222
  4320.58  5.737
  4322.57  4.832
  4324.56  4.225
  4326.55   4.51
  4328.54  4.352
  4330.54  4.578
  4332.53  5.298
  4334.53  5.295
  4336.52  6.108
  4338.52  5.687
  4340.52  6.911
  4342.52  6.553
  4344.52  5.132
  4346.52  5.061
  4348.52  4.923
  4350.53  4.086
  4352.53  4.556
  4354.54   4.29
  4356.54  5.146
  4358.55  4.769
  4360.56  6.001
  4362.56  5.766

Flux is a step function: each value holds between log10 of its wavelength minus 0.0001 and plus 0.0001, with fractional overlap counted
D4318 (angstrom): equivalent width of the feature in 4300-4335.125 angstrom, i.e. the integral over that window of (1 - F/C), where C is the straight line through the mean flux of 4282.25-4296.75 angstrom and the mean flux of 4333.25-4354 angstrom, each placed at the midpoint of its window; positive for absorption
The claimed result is 3.1 angstrom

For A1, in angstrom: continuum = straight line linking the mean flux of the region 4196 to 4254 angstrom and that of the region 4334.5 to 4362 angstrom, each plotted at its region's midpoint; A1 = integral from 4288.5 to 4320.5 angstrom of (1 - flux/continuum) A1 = 4.56 angstrom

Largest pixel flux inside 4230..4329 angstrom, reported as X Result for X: 5.737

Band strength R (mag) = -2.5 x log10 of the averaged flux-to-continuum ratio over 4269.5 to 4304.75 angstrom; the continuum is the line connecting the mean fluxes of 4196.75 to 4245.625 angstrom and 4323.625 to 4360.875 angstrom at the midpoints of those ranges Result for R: 0.12 mag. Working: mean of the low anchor 3.83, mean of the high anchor 5.12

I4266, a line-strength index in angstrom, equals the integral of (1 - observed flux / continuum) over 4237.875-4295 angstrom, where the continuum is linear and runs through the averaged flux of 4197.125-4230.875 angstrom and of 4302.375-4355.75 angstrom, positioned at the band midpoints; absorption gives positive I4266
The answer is 4.53 angstrom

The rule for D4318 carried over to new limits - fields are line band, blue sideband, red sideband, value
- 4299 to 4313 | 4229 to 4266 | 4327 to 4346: 2.5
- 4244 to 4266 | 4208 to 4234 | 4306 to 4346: 1.0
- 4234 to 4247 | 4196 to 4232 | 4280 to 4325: 1.1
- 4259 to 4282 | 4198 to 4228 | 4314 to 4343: 2.8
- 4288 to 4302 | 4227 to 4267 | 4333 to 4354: 1.6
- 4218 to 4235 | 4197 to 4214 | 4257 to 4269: 1.0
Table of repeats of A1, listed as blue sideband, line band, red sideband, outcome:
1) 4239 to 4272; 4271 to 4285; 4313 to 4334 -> 0.7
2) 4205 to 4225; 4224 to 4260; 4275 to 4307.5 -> 1.1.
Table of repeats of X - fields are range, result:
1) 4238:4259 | 4.693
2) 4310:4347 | 6.911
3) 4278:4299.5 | 4.853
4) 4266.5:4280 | 4.434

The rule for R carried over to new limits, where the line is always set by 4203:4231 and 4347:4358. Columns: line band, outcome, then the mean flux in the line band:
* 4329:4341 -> -0.22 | 5.53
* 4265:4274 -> 0.05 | 4.01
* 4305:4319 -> 0.06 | 4.19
